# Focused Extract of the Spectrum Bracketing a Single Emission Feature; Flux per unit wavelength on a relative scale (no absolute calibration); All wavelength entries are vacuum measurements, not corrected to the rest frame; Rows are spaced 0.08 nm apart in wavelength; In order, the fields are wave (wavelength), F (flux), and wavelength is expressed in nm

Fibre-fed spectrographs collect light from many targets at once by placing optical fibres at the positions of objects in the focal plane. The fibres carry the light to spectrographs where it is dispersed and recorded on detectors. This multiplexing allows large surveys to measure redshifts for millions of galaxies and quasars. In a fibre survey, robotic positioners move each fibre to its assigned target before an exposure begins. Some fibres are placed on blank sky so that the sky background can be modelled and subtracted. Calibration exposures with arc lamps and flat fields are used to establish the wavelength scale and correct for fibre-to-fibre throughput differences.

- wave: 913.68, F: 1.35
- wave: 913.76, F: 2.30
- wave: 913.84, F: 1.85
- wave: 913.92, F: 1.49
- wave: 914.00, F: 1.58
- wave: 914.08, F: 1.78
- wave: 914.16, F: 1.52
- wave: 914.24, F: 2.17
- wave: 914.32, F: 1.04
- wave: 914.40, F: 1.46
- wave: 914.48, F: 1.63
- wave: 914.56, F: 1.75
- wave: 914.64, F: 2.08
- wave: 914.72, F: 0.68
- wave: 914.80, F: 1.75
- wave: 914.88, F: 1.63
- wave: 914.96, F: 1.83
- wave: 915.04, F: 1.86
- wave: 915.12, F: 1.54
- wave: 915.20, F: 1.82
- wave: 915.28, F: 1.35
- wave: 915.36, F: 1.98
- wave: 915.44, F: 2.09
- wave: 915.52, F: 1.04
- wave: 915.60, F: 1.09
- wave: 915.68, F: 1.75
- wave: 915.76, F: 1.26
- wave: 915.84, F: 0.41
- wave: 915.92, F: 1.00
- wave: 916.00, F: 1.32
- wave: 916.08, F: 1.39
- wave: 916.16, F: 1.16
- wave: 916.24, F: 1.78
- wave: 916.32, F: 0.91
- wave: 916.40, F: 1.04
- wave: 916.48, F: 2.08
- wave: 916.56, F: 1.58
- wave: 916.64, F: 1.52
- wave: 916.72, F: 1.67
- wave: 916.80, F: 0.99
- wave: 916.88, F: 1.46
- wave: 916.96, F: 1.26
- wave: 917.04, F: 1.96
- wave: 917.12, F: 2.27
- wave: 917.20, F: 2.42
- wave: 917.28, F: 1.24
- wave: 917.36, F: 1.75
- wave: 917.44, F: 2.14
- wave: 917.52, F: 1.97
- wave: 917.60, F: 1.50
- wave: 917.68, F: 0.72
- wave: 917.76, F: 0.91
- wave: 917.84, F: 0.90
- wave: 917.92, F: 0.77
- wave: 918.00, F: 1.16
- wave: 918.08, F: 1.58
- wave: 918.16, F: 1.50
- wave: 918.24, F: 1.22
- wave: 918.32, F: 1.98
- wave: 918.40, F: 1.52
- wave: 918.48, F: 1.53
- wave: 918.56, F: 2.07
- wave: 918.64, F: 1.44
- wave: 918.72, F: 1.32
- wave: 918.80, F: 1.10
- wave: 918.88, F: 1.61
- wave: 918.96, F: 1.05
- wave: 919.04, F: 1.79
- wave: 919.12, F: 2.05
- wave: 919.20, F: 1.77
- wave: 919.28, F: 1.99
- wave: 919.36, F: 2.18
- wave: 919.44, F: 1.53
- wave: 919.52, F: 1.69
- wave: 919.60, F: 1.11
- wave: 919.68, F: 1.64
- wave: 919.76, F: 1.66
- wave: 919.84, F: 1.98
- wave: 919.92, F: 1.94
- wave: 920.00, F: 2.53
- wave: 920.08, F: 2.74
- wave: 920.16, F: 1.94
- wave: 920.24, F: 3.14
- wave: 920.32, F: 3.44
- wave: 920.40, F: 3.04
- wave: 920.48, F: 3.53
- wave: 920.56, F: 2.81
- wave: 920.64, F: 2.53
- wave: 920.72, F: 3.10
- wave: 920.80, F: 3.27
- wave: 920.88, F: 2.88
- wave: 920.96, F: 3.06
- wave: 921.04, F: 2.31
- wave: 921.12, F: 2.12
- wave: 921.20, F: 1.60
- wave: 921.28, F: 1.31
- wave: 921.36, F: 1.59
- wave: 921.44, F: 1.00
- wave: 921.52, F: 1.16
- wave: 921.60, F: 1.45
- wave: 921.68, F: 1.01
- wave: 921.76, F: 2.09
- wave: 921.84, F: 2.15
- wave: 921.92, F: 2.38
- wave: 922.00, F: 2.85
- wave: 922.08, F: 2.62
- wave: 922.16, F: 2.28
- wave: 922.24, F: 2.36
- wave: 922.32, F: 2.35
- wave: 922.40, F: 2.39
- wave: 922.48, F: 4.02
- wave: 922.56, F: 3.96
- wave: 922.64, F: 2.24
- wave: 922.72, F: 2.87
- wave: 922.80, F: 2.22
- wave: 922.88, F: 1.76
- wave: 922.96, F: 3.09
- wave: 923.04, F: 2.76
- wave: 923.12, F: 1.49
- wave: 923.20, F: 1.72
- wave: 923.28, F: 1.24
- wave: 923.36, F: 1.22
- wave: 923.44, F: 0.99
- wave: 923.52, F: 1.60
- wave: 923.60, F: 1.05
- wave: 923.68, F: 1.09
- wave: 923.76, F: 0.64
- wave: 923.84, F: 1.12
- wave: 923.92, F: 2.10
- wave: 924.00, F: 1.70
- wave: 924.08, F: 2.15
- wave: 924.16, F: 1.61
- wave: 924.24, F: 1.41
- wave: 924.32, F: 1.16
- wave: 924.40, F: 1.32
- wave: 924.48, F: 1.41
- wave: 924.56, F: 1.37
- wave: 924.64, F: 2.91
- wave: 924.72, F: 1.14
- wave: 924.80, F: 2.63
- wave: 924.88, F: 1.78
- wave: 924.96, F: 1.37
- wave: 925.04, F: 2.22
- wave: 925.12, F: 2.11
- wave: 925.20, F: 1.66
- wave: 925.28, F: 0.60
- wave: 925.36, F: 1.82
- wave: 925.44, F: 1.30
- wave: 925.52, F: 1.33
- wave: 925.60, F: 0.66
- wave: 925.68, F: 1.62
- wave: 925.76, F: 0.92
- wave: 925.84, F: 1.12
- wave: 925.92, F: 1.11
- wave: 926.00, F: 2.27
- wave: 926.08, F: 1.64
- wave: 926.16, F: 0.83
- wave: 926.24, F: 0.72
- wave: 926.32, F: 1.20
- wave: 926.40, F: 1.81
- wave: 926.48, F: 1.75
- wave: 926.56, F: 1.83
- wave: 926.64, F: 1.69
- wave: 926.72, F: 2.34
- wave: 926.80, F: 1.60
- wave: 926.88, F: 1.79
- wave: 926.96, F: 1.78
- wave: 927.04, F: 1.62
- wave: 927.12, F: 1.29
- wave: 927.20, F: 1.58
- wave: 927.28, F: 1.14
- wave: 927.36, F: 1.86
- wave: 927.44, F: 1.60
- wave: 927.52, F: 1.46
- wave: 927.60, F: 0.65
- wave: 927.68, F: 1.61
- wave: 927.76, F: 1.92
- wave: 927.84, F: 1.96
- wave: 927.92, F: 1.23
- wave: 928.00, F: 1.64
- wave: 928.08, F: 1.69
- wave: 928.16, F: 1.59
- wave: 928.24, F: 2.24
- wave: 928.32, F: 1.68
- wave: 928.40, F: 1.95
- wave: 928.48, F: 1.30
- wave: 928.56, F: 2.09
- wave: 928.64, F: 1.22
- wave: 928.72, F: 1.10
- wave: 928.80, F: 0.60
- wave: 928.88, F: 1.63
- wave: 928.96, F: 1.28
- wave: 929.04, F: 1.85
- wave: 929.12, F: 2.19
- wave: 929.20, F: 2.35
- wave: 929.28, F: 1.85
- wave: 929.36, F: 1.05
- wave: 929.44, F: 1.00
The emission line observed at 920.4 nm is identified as [S II]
